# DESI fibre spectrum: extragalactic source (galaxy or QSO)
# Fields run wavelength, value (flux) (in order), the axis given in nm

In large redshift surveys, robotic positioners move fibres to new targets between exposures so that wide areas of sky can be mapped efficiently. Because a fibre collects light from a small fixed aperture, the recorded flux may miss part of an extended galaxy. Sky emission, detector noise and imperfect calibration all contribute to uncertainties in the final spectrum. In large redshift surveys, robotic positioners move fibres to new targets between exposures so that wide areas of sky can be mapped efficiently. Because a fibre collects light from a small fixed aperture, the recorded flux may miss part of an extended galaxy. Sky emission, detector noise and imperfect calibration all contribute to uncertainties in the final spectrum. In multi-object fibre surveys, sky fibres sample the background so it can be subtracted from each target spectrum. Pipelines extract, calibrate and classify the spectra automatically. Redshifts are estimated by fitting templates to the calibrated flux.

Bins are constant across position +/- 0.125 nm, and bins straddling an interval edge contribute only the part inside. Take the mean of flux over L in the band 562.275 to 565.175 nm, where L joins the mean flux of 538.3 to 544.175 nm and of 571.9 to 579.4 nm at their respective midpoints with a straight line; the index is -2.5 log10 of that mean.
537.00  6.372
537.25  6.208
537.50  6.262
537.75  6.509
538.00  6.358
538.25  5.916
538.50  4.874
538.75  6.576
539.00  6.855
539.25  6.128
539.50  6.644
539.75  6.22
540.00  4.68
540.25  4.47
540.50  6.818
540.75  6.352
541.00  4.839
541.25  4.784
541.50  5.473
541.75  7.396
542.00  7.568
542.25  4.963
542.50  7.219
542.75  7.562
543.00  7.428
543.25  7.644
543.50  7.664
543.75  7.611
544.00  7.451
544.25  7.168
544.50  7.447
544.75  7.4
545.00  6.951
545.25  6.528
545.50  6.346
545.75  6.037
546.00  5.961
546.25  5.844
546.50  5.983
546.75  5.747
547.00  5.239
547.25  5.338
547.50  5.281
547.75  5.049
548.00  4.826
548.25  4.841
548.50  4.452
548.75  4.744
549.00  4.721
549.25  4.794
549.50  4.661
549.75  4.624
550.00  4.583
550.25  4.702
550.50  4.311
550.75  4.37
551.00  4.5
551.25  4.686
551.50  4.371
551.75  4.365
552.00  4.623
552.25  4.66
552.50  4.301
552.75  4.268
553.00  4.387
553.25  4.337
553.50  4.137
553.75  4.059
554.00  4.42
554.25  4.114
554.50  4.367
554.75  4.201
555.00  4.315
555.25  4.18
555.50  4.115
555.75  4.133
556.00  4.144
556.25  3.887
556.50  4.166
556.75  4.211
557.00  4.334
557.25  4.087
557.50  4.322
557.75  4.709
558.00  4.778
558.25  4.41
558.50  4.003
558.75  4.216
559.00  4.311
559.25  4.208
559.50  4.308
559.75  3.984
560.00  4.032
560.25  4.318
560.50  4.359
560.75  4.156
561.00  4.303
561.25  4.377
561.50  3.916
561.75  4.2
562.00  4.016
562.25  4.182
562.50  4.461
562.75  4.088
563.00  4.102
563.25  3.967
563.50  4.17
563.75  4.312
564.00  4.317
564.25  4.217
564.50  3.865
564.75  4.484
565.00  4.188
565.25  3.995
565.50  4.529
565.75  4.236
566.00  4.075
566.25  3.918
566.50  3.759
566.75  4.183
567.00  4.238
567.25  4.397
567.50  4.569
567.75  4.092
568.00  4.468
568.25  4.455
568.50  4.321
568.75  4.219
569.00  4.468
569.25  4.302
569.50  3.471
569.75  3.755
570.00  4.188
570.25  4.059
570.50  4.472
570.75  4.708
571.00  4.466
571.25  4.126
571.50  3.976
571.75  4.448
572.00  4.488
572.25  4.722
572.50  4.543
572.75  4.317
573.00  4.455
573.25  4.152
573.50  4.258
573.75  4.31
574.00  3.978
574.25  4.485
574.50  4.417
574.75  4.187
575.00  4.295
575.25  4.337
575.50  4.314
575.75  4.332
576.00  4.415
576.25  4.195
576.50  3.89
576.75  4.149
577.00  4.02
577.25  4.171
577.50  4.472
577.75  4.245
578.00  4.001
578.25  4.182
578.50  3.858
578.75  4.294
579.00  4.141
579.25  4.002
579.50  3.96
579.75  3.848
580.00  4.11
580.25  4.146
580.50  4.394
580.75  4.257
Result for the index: 0.19 mag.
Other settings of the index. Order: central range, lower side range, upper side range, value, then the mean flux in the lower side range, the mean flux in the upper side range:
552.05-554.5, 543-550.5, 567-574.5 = 0.25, 5.85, 4.3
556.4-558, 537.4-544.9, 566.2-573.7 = 0.20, 6.48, 4.27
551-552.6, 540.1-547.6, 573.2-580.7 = 0.29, 6.42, 4.19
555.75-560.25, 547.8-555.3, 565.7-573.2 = 0.04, 4.47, 4.26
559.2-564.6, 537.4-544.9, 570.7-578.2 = 0.22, 6.48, 4.29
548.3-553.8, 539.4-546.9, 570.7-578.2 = 0.30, 6.47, 4.29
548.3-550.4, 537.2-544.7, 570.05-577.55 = 0.26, 6.45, 4.3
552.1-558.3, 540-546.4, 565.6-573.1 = 0.27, 6.56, 4.26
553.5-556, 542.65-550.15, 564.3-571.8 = 0.25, 5.99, 4.21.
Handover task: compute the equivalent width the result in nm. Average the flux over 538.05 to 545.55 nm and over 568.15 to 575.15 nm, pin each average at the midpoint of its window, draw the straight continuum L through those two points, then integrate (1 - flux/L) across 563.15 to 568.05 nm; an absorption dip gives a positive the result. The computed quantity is 0.55 nm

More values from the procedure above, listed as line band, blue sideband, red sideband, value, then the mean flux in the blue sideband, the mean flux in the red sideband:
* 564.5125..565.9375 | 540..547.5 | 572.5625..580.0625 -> 0.203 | 6.41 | 4.2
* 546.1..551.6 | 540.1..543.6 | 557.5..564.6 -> 0.712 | 6.42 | 4.23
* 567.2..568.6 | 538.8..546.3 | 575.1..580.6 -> 0.128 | 6.52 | 4.16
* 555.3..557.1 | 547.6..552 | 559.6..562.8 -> 0.098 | 4.63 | 4.19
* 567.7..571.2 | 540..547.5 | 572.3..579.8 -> 0.312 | 6.41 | 4.22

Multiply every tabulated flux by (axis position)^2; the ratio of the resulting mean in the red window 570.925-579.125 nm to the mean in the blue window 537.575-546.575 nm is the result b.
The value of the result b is 0.74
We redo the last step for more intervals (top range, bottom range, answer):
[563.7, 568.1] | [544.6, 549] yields 0.80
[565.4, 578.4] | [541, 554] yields 0.84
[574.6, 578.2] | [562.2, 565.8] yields 1.05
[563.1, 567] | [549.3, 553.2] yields 0.97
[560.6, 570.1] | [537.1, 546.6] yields 0.71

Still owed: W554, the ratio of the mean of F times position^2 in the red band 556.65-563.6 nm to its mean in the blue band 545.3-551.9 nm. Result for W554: 0.88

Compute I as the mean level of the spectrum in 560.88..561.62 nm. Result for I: 4.2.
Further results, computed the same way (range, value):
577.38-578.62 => 4.15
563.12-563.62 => 4.07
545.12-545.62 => 6.44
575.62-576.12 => 4.37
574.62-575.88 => 4.29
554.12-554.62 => 4.24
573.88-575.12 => 4.27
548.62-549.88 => 4.71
